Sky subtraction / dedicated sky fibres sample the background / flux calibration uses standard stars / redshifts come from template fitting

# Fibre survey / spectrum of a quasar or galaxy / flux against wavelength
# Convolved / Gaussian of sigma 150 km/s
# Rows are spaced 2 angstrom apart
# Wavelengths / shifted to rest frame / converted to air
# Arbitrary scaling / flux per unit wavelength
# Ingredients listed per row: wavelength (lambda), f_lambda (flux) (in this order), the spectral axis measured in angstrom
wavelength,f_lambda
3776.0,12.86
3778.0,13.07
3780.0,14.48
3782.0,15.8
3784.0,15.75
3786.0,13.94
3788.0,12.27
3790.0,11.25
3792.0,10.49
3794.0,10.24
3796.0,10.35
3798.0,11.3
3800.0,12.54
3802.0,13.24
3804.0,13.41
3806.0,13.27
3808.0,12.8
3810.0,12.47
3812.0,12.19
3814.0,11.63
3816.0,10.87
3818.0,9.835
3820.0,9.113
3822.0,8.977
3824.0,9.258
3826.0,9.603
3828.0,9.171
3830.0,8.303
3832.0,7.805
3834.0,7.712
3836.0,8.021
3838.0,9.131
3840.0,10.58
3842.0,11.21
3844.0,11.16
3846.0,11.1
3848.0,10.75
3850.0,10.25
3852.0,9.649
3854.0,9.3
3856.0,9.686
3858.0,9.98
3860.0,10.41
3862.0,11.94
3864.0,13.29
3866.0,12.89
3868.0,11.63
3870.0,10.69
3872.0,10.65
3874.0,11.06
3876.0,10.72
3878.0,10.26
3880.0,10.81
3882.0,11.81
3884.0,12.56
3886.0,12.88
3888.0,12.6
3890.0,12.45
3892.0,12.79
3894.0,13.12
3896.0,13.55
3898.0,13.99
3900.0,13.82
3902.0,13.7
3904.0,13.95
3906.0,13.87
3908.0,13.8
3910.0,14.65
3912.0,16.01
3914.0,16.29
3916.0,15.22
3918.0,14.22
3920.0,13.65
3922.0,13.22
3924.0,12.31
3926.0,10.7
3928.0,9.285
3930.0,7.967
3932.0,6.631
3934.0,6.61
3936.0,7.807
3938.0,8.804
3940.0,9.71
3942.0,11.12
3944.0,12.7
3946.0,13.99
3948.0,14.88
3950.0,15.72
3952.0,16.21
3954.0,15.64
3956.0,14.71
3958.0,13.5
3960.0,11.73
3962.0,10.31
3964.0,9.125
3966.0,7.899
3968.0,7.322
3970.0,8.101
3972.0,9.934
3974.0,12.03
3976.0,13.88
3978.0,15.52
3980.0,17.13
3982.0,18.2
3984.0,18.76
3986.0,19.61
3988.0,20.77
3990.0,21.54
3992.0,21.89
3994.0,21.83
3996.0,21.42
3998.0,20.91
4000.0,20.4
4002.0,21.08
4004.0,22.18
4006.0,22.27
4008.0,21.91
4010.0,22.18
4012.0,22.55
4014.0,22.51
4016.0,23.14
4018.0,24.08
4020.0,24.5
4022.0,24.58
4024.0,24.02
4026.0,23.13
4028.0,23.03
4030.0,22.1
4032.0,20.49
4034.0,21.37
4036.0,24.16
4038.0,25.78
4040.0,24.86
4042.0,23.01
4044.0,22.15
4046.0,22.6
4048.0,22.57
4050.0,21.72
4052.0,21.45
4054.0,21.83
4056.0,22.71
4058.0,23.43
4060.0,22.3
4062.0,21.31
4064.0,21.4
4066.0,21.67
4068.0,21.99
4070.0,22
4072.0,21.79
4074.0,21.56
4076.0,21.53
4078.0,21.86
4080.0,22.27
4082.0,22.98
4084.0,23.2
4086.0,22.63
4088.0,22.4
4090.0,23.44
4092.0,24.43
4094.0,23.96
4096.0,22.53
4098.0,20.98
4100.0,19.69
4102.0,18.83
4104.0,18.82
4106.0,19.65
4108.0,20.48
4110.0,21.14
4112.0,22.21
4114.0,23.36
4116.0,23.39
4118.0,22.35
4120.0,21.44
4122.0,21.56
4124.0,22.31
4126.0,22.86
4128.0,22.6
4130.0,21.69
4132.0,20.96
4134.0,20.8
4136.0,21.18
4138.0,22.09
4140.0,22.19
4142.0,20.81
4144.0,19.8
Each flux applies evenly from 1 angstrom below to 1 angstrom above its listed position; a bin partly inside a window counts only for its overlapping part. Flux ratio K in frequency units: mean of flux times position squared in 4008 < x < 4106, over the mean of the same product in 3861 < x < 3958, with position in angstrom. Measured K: 1.9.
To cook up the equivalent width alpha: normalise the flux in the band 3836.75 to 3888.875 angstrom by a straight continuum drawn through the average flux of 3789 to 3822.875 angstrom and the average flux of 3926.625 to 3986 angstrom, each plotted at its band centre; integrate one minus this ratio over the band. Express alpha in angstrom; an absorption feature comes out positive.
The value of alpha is 2.8 angstrom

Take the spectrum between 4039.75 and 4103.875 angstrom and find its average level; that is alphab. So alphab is 22.1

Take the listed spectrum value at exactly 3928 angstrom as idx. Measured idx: 9.285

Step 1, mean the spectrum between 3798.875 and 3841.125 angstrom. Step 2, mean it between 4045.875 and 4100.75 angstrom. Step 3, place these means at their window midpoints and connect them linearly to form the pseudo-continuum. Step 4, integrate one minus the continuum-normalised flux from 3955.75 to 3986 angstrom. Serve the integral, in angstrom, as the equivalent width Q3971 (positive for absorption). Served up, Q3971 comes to 8.31 angstrom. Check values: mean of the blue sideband 10.5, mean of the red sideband 22.2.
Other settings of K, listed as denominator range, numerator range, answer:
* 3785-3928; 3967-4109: 1.98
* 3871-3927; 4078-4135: 1.86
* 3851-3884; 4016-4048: 2.31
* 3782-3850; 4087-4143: 2.31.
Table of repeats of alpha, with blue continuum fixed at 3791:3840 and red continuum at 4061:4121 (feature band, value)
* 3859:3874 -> 1.2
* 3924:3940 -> 7.0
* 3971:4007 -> -2.3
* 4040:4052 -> -1.5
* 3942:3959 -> 1.7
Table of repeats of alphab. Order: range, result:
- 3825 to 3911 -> 11.3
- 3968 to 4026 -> 19.7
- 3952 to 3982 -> 12.3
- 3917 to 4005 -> 14.1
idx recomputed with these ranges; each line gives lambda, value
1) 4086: 22.63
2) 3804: 13.41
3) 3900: 13.82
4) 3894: 13.12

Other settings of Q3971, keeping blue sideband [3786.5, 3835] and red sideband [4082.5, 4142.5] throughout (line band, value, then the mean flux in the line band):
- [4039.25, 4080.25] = -4.7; 22.2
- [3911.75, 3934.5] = 4.6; 11.8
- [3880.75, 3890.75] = 0.8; 12.4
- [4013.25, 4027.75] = -4.1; 23.7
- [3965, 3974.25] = 4.3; 8.82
